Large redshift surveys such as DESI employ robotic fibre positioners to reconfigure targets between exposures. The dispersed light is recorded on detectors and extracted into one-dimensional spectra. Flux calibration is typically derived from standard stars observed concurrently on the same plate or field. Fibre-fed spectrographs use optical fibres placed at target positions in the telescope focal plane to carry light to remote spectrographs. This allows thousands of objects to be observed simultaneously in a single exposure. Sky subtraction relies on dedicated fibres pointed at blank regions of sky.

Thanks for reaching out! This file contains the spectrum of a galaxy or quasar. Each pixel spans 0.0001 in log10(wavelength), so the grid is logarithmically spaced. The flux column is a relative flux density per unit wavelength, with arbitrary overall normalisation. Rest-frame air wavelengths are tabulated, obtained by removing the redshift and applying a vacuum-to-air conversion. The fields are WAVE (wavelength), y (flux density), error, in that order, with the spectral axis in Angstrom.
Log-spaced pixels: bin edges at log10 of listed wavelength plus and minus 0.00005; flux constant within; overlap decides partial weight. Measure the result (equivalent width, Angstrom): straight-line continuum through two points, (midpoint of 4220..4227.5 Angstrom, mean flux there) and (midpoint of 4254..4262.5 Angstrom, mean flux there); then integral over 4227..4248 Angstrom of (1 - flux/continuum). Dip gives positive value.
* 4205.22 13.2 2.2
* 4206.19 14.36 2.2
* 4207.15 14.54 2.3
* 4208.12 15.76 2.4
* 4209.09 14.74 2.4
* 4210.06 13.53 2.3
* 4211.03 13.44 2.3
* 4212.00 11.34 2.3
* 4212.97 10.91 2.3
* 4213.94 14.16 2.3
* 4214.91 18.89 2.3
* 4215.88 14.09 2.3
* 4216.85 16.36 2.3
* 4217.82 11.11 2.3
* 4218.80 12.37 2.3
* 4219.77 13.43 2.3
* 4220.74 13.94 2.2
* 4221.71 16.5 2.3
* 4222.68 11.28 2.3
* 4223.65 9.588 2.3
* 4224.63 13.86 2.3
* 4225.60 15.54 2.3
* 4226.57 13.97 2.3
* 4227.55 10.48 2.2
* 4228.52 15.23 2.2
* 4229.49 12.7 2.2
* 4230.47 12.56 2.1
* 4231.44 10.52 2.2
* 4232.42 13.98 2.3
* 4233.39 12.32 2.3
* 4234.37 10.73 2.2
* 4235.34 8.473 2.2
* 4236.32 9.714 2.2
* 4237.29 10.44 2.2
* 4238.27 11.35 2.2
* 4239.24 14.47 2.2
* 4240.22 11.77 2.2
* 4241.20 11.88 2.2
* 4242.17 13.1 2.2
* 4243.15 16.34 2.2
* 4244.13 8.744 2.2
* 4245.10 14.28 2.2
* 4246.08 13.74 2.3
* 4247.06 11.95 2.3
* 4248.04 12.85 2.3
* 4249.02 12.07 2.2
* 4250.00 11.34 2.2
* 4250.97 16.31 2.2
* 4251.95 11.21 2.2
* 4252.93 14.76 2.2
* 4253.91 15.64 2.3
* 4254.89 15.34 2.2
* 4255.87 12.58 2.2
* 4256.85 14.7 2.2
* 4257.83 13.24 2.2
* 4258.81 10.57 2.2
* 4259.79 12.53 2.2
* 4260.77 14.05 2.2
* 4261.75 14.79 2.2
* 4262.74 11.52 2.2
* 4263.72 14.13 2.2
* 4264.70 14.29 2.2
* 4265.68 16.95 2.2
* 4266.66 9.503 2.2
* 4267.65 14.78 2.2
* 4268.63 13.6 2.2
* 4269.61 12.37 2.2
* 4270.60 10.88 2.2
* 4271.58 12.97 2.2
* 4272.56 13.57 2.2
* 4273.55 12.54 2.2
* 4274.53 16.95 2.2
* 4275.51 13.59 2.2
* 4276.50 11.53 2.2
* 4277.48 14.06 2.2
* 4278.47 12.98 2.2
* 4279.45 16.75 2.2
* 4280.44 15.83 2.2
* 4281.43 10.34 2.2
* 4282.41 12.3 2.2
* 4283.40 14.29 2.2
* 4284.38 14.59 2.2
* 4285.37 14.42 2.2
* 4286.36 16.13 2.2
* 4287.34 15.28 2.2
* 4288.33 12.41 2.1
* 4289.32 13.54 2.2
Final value 2.0 Angstrom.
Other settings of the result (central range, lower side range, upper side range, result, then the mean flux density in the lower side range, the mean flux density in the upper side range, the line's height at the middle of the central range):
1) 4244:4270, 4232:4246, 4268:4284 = -1.3 Angstrom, 12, 13.4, 12.7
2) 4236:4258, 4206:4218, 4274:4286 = 1.7 Angstrom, 14.2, 14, 14.1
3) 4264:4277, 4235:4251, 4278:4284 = 0.0 Angstrom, 12.2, 13.8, 13.3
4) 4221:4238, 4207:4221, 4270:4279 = 1.8 Angstrom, 13.9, 13.2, 13.7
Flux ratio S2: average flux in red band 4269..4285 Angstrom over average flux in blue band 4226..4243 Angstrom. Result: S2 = 1.12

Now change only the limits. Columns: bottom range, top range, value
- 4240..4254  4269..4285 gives 1.04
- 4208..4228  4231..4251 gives 0.89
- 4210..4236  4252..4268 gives 1.05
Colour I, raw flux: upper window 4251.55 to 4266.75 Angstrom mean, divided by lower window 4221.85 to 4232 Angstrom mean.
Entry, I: 1.07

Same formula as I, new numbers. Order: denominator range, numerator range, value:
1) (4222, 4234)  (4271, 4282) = 1.08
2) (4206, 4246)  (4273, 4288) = 1.08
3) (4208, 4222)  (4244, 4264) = 0.95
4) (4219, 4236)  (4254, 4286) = 1.07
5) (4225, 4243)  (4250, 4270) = 1.11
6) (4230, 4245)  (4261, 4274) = 1.12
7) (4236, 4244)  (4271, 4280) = 1.13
